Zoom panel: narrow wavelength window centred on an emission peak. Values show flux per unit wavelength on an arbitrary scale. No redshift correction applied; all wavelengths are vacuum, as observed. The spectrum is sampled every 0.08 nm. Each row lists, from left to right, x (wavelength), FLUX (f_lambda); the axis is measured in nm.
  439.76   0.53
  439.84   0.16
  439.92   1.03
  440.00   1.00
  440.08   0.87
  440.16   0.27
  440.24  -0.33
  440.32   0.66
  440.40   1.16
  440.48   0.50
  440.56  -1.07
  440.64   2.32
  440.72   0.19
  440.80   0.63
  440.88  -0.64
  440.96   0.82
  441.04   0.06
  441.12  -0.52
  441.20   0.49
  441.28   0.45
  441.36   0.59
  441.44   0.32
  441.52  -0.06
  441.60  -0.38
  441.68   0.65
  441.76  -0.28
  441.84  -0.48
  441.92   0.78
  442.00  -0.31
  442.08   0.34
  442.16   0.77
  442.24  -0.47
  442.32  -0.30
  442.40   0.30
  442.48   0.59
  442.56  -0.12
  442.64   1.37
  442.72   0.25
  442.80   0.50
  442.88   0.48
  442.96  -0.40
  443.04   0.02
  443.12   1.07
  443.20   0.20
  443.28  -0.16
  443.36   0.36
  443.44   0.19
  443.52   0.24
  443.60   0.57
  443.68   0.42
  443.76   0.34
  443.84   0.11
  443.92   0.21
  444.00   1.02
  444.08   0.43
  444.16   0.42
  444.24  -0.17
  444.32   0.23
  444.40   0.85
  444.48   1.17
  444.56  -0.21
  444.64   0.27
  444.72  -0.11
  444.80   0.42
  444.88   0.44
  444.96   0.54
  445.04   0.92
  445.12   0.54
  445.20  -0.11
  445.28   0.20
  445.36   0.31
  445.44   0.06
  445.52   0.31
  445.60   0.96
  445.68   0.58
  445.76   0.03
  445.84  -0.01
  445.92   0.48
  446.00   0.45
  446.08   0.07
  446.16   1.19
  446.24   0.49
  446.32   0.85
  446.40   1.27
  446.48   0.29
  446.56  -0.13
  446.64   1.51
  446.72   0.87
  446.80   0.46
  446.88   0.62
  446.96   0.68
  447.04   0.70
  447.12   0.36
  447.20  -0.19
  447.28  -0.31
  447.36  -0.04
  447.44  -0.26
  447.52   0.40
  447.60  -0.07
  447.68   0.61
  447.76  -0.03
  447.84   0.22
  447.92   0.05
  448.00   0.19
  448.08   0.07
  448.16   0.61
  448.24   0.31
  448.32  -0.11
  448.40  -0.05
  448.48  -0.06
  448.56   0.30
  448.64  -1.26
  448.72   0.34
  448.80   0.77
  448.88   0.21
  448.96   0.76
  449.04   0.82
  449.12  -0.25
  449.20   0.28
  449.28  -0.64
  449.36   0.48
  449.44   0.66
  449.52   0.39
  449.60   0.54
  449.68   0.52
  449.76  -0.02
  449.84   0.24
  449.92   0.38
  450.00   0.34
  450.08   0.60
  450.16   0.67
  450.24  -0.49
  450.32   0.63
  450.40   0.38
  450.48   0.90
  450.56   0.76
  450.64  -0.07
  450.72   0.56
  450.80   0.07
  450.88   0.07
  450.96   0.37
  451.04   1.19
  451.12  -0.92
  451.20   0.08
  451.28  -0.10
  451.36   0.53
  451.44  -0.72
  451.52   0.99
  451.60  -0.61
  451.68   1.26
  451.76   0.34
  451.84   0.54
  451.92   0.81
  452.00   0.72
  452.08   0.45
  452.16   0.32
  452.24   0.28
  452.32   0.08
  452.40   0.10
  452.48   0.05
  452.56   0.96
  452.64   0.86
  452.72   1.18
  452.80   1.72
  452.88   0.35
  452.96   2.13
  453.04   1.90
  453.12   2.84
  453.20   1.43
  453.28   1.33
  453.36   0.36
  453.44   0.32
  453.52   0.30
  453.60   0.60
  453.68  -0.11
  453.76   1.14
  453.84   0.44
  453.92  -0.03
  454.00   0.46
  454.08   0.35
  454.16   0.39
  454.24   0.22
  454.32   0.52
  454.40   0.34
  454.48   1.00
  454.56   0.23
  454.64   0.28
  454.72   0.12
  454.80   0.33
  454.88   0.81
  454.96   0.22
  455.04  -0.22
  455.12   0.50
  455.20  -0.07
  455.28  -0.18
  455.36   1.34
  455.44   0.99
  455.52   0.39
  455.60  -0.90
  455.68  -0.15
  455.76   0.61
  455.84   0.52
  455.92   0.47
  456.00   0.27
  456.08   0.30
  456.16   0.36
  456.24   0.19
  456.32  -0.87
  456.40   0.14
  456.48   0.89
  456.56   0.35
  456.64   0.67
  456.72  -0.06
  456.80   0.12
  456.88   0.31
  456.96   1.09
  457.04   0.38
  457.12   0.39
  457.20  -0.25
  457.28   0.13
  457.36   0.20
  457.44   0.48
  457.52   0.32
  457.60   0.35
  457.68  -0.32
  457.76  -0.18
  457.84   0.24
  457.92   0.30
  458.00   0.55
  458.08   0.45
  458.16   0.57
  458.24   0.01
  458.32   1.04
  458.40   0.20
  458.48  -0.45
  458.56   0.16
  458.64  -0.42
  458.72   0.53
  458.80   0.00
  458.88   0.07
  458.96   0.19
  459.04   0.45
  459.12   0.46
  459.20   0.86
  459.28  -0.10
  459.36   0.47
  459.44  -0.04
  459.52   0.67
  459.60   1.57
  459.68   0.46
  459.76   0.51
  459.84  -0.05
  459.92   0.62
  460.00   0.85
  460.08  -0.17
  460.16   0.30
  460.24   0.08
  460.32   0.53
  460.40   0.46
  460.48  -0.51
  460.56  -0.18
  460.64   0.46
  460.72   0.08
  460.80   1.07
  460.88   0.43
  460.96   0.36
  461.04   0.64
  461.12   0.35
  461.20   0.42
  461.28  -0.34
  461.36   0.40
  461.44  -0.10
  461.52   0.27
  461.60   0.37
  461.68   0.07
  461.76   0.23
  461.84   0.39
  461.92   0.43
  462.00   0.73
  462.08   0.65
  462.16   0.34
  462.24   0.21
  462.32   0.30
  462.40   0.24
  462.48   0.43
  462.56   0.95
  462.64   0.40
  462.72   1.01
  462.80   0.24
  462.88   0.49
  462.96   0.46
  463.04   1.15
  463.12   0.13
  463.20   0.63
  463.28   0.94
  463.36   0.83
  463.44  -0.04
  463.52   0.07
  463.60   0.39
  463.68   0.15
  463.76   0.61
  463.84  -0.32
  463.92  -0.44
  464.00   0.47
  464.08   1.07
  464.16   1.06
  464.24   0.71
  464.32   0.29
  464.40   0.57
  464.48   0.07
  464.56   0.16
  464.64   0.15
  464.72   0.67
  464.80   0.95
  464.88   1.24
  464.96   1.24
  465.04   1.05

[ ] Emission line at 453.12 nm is [O II] 3727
